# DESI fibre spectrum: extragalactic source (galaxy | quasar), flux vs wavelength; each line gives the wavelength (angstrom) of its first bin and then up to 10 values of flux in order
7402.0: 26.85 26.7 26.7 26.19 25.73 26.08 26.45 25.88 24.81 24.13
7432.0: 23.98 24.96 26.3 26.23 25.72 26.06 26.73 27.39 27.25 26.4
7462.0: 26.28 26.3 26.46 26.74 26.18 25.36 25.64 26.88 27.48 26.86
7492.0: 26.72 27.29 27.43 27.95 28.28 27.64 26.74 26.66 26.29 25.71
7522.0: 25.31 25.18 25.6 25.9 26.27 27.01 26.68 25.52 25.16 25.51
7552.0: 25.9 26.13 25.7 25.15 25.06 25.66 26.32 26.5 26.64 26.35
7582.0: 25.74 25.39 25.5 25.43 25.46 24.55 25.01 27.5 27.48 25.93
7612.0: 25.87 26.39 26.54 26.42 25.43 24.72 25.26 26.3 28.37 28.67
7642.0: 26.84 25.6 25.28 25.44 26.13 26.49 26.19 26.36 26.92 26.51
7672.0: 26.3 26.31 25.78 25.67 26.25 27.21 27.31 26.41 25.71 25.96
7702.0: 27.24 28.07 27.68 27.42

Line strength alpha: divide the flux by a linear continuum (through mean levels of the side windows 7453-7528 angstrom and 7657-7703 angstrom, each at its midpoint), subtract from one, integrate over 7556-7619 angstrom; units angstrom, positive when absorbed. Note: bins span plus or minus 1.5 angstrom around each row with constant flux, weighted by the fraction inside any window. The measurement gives 1.4 angstrom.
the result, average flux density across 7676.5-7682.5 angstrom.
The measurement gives 25.7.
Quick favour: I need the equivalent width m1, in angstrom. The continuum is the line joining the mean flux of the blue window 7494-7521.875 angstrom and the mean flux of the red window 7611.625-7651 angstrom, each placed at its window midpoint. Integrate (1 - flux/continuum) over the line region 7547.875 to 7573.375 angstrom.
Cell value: 0.9 angstrom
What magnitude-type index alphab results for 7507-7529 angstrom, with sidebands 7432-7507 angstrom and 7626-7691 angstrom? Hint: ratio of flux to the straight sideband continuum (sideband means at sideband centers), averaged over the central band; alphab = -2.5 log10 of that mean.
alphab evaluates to 0.020 mag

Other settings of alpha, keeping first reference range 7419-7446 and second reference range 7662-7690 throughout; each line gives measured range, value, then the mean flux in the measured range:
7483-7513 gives -1.9 angstrom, 27.3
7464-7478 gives -0.4 angstrom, 26.2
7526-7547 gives -0.2 angstrom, 26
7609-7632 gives 0.3 angstrom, 25.8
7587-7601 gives 0.5 angstrom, 25.2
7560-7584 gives 0.0 angstrom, 25.9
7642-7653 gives 0.3 angstrom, 25.7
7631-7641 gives -0.5 angstrom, 27.6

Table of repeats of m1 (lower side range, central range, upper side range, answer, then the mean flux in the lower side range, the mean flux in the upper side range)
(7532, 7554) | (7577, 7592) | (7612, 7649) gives 0.2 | 26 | 26.3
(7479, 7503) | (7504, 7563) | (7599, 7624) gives 1.7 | 27.1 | 26.4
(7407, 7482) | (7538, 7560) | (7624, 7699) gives 0.3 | 26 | 26.3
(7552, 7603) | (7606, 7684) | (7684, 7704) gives 0.0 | 25.7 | 26.6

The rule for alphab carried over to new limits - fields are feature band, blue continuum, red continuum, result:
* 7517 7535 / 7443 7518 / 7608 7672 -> 0.04 mag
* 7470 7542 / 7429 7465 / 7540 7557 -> -0.03 mag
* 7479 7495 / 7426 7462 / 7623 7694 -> -0.03 mag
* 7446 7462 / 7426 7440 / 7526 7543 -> -0.07 mag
